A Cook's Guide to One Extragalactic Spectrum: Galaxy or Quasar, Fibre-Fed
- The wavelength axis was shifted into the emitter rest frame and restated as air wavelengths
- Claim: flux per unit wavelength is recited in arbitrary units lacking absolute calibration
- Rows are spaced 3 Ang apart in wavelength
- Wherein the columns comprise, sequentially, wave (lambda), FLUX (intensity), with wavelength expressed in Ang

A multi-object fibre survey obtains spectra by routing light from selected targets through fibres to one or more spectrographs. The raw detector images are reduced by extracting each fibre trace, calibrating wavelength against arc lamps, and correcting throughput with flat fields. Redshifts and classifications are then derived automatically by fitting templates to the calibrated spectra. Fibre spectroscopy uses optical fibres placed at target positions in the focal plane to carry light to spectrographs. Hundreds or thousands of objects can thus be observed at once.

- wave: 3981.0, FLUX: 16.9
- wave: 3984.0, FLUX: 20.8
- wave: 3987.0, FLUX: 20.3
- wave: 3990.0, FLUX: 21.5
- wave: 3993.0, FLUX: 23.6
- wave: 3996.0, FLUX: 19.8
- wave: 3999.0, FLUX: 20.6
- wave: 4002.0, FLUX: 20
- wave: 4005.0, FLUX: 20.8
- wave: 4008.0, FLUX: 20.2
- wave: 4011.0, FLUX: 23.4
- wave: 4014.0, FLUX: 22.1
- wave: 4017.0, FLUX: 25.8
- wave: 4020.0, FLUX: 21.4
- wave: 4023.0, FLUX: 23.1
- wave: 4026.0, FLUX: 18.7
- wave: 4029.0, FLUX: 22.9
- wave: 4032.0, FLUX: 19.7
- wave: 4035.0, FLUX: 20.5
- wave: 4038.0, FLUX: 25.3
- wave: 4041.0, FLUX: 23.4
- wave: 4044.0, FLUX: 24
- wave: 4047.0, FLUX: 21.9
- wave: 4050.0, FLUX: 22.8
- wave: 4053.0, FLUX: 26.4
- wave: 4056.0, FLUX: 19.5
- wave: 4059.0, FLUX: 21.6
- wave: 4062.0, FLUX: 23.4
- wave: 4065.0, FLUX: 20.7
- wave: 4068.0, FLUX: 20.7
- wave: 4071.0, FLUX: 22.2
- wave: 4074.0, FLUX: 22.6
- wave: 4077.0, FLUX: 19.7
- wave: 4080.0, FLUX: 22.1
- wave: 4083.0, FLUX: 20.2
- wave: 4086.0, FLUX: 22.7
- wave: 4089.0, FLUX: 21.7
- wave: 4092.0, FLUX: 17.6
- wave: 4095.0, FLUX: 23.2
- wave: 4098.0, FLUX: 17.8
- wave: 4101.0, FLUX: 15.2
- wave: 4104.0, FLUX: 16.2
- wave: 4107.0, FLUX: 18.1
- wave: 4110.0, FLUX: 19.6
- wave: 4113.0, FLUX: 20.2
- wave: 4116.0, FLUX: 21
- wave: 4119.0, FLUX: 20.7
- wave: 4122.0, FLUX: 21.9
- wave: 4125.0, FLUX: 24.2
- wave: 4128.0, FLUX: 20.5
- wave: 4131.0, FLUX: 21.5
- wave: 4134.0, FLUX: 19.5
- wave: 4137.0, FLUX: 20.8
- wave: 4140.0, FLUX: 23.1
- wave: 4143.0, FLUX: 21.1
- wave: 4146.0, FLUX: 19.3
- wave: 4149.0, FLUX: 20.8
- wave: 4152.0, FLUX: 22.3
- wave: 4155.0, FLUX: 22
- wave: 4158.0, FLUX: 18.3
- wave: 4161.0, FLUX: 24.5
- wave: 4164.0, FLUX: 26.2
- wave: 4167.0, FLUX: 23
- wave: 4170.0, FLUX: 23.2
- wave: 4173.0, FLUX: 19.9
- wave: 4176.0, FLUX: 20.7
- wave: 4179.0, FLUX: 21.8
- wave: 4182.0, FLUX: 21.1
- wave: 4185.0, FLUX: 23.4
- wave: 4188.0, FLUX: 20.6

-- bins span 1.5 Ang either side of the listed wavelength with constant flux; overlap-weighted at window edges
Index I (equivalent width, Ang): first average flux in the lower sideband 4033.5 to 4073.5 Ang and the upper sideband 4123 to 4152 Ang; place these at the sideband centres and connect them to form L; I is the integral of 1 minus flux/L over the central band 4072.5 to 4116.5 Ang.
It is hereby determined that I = 4.2 Ang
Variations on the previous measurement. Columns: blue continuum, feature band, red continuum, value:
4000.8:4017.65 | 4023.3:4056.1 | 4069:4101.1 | -1.6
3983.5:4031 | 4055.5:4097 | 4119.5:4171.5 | 0.8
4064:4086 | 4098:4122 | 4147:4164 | 3.0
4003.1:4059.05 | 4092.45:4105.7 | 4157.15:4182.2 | 2.5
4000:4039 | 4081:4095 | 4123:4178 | 0.6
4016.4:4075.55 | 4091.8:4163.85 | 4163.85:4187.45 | 5.3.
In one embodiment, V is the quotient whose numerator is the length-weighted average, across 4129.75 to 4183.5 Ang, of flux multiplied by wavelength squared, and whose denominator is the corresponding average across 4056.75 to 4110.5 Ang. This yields 1.10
